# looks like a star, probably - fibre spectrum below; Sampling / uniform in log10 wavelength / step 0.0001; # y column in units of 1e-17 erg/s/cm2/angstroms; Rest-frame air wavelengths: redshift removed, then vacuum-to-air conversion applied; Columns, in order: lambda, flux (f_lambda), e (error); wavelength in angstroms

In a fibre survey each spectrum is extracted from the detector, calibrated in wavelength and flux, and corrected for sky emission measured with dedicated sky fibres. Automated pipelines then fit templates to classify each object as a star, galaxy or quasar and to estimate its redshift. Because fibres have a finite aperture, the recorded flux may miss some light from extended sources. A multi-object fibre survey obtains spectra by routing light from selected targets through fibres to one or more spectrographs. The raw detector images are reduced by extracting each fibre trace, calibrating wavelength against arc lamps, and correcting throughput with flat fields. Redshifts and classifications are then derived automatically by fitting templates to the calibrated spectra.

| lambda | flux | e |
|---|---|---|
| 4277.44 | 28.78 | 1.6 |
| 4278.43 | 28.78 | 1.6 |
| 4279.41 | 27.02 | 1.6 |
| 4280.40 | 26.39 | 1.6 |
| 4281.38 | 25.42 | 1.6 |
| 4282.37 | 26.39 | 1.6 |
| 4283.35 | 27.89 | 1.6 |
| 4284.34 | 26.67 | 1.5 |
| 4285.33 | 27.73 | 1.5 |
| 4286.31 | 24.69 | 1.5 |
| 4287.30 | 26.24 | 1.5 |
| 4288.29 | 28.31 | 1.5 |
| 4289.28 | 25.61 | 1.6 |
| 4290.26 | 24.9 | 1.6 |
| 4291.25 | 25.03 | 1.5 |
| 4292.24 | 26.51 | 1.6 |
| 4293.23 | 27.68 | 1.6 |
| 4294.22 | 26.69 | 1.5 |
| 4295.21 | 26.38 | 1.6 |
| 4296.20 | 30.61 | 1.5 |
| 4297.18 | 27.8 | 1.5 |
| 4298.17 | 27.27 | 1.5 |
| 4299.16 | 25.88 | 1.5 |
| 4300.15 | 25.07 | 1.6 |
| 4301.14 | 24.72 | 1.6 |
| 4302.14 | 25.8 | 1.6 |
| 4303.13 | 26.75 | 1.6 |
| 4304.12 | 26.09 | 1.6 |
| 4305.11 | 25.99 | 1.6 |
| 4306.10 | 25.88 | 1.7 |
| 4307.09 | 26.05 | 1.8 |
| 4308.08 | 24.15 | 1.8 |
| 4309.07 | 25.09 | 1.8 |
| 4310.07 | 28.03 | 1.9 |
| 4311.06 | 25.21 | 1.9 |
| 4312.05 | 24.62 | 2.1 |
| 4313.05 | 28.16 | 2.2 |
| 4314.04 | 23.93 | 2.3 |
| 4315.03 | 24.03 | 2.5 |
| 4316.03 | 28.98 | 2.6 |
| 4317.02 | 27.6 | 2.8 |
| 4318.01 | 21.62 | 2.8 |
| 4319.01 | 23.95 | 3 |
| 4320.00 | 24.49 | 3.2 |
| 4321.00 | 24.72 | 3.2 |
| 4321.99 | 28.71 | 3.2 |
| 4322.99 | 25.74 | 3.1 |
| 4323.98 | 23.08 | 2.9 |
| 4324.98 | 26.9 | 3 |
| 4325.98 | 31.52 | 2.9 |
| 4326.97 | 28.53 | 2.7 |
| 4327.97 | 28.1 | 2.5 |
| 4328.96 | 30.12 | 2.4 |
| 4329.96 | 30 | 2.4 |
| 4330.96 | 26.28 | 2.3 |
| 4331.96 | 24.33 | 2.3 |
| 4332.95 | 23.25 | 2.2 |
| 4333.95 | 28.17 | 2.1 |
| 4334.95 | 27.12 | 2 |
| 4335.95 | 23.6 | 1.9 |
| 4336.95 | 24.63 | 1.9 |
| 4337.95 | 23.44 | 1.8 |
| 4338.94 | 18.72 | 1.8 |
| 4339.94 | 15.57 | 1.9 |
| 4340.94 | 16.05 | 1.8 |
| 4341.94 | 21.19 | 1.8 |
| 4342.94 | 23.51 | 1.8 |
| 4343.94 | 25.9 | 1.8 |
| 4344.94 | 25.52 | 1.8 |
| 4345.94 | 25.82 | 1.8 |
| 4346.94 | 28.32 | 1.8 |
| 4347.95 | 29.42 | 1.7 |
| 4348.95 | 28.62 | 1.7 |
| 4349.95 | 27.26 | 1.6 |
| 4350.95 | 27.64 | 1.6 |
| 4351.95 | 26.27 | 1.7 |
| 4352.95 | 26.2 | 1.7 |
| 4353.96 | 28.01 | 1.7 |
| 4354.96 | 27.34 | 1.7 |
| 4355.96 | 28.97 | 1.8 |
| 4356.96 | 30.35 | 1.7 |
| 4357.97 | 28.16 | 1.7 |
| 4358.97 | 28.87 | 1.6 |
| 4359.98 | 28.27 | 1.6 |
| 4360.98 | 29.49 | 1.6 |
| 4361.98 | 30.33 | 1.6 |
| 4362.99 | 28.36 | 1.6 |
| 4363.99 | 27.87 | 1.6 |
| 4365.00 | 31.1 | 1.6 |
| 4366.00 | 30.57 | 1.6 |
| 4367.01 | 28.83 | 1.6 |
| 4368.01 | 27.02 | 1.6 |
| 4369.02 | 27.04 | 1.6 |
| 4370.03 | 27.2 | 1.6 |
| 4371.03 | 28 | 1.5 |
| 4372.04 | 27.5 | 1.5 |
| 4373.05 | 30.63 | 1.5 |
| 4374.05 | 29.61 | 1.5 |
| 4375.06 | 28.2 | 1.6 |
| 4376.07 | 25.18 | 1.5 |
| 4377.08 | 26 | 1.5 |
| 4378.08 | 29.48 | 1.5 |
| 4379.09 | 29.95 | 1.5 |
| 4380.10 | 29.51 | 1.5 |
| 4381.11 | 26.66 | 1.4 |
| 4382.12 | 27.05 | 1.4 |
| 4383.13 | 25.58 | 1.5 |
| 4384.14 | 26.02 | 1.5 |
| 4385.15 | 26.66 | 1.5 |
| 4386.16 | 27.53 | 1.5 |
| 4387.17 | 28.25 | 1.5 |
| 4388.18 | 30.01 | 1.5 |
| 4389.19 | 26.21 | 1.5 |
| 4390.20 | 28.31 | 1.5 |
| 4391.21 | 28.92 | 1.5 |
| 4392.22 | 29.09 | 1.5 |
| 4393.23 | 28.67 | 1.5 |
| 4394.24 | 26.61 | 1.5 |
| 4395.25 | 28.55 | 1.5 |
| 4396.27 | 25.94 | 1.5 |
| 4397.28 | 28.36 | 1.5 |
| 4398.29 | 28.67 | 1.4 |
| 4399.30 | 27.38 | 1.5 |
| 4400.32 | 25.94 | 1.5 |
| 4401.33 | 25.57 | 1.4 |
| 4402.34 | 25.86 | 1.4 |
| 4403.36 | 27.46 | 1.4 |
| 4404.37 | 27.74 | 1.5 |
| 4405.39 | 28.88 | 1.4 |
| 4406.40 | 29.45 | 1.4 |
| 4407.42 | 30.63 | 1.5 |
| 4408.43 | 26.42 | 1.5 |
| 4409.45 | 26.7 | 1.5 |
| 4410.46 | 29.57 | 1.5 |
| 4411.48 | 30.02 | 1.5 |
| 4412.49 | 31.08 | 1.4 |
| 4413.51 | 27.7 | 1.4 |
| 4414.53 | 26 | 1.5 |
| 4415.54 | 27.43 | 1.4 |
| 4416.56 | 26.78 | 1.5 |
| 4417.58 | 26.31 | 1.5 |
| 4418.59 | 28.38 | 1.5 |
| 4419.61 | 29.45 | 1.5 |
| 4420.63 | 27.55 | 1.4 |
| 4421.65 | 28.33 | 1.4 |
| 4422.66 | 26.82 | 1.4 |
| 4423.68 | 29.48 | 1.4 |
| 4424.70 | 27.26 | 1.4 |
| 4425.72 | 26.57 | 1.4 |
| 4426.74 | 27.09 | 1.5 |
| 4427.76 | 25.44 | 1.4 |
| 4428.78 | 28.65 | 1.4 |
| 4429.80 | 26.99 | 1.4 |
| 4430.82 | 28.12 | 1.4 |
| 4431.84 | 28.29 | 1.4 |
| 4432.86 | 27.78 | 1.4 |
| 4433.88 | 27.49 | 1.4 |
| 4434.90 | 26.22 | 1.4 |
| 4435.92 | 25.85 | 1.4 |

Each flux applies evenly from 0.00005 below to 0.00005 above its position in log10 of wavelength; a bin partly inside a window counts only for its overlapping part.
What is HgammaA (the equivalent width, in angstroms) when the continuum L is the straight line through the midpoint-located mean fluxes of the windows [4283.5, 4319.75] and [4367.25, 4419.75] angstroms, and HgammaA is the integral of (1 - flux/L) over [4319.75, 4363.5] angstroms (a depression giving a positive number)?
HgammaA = 0.9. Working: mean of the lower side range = 26.1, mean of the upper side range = 27.8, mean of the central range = 26.3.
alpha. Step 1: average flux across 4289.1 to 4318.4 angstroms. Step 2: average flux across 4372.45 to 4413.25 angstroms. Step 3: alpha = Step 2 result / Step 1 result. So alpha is 1.1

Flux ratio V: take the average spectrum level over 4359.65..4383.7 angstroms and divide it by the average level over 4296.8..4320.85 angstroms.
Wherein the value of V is 1.10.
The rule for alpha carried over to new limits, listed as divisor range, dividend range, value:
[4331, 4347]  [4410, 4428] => 1.19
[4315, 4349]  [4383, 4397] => 1.09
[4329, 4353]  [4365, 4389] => 1.12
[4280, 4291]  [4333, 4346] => 0.87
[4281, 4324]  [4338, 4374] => 1.03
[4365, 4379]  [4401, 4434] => 0.98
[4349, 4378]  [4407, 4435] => 0.98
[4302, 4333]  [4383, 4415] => 1.06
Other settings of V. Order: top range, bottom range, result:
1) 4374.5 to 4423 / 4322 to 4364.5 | 1.05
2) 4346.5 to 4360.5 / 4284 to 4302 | 1.06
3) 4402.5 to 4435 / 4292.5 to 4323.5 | 1.07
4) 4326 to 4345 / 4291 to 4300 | 0.91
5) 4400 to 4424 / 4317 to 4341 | 1.11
